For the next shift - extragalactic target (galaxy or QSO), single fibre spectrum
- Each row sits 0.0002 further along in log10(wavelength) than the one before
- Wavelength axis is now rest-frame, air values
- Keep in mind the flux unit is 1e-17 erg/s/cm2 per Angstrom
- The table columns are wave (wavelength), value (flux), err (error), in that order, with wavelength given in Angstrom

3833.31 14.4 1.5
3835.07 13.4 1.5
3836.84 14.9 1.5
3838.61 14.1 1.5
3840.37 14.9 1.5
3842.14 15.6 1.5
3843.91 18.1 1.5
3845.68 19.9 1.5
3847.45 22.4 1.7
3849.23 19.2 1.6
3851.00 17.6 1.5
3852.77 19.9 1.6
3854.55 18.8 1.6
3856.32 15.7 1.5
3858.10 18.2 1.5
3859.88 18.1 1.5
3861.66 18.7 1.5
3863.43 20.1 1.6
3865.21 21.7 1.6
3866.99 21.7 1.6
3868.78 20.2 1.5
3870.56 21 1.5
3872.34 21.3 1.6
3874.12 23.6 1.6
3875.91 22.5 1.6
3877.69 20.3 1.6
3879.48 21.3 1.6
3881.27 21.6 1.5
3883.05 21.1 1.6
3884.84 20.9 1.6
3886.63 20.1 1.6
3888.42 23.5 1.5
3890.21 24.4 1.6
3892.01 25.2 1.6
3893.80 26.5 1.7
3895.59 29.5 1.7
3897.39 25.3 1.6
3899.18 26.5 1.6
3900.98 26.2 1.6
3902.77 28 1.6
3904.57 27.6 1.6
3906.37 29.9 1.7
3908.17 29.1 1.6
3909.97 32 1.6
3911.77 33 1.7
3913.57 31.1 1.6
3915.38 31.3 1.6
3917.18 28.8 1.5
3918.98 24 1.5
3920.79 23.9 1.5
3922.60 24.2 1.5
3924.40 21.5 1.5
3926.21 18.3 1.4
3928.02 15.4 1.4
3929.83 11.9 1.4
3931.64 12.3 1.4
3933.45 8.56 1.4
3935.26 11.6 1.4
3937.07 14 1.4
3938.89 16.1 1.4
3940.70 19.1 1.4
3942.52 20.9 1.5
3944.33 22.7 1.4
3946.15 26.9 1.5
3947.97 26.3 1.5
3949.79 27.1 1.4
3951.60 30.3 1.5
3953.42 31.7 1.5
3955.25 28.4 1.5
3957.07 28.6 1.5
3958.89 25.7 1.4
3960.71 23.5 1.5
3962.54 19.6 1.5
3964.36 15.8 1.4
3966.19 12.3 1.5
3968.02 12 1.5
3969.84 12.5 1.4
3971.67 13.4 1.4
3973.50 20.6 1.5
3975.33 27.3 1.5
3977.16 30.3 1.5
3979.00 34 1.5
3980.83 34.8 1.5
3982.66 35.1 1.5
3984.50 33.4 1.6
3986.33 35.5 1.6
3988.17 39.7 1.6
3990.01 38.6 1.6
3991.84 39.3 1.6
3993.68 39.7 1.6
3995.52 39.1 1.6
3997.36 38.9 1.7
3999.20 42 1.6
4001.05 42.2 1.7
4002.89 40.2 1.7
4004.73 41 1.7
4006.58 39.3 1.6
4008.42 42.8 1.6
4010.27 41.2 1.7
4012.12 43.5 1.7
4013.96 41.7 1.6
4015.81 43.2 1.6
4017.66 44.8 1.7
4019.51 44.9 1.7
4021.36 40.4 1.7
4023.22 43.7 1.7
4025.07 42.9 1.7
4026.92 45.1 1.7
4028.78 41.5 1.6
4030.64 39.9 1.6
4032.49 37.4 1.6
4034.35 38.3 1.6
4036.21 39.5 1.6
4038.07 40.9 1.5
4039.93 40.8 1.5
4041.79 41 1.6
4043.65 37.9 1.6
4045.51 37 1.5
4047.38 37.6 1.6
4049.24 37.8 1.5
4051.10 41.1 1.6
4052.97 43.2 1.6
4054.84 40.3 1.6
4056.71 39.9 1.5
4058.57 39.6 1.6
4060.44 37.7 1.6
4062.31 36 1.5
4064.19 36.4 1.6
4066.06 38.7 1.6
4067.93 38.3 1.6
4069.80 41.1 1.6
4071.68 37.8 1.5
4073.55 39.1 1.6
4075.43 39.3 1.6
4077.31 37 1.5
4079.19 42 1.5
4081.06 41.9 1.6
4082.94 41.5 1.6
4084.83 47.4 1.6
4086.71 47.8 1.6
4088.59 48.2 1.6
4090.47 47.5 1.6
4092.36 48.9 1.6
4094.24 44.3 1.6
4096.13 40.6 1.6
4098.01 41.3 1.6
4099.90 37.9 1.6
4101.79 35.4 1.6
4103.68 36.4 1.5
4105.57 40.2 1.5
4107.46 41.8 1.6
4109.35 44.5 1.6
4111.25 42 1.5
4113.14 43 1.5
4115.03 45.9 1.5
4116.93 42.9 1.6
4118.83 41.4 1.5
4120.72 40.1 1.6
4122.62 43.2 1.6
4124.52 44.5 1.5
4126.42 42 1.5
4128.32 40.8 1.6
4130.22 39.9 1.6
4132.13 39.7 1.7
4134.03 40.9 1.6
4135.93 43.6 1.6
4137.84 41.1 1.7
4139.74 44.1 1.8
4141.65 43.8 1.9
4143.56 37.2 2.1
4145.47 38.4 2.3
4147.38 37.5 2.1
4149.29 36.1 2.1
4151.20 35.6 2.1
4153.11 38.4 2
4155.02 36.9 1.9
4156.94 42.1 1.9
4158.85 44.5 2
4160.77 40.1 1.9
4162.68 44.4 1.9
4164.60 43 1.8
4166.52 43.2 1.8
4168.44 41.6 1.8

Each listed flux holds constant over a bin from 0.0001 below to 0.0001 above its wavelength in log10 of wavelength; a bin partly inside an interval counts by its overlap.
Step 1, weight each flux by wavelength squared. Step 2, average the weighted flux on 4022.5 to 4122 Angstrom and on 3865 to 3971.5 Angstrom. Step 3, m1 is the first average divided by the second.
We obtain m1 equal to 2.0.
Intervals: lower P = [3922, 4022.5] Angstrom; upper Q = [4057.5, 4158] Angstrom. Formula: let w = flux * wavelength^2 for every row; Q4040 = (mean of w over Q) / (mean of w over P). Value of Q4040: 1.5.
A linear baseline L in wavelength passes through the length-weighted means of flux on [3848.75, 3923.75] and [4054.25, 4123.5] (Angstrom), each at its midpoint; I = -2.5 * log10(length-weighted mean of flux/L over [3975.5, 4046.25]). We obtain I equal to -0.15 mag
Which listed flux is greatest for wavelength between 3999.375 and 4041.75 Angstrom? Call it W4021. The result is 45.1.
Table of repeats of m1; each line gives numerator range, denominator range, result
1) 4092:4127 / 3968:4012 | 1.28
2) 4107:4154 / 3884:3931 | 1.82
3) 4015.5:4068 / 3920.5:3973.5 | 2.13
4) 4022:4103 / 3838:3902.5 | 2.12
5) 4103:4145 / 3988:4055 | 1.08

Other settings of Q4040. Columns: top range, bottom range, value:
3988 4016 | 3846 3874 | 2.22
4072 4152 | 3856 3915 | 1.94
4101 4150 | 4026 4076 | 1.08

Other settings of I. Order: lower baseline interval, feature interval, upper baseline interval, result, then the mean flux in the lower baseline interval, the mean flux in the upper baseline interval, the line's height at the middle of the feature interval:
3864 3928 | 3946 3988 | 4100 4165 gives 0.15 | 24.6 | 40.9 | 29.5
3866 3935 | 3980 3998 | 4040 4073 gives -0.16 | 23.4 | 39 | 32.2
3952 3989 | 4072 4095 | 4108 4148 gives -0.17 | 25.7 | 41.8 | 37.2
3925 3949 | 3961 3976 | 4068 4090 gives 0.33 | 17.3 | 42.1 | 22.8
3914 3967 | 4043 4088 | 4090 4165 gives -0.15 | 21.5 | 41.2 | 34.7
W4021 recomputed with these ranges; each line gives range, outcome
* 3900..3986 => 35.1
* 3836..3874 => 22.4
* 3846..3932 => 33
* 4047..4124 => 48.9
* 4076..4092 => 48.2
